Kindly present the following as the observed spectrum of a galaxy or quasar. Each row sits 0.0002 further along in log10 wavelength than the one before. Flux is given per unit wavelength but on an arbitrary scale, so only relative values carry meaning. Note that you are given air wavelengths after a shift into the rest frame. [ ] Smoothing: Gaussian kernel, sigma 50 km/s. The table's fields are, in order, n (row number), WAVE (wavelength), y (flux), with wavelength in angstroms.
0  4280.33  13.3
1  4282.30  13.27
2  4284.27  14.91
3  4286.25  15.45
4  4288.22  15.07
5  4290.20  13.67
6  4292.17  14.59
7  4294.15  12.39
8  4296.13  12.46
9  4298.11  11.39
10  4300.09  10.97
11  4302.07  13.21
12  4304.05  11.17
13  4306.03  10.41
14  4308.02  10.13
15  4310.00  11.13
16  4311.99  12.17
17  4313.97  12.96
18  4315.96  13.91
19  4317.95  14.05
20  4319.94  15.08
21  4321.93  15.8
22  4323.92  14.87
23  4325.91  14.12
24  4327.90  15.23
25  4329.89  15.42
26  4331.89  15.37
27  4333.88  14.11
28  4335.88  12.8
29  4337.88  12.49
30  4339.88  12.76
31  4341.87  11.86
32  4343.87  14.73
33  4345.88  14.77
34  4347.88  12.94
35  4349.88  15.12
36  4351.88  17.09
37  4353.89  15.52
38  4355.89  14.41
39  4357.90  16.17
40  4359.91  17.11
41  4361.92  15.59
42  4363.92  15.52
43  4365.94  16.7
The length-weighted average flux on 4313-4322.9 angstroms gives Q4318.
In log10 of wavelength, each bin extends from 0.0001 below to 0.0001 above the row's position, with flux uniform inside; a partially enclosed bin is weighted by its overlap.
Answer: 14.4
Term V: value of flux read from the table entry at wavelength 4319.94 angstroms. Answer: 15.08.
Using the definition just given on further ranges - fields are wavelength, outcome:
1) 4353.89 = 15.52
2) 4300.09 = 10.97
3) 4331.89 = 15.37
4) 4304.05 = 11.17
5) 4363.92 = 15.52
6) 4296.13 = 12.46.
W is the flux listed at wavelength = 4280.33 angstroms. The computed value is 13.3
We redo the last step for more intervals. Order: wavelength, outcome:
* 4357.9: 16.17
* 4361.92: 15.59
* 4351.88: 17.09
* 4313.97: 12.96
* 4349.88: 15.12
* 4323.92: 14.87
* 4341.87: 11.86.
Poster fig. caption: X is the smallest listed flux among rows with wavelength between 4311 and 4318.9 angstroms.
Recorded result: 12.17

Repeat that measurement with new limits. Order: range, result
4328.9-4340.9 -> 12.49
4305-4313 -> 10.13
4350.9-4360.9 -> 14.41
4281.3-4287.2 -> 13.27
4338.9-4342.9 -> 11.86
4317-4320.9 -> 14.05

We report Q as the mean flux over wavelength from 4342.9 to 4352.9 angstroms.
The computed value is 14.9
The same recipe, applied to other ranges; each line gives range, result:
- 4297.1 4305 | 11.7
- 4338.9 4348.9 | 13.4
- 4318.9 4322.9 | 15.4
